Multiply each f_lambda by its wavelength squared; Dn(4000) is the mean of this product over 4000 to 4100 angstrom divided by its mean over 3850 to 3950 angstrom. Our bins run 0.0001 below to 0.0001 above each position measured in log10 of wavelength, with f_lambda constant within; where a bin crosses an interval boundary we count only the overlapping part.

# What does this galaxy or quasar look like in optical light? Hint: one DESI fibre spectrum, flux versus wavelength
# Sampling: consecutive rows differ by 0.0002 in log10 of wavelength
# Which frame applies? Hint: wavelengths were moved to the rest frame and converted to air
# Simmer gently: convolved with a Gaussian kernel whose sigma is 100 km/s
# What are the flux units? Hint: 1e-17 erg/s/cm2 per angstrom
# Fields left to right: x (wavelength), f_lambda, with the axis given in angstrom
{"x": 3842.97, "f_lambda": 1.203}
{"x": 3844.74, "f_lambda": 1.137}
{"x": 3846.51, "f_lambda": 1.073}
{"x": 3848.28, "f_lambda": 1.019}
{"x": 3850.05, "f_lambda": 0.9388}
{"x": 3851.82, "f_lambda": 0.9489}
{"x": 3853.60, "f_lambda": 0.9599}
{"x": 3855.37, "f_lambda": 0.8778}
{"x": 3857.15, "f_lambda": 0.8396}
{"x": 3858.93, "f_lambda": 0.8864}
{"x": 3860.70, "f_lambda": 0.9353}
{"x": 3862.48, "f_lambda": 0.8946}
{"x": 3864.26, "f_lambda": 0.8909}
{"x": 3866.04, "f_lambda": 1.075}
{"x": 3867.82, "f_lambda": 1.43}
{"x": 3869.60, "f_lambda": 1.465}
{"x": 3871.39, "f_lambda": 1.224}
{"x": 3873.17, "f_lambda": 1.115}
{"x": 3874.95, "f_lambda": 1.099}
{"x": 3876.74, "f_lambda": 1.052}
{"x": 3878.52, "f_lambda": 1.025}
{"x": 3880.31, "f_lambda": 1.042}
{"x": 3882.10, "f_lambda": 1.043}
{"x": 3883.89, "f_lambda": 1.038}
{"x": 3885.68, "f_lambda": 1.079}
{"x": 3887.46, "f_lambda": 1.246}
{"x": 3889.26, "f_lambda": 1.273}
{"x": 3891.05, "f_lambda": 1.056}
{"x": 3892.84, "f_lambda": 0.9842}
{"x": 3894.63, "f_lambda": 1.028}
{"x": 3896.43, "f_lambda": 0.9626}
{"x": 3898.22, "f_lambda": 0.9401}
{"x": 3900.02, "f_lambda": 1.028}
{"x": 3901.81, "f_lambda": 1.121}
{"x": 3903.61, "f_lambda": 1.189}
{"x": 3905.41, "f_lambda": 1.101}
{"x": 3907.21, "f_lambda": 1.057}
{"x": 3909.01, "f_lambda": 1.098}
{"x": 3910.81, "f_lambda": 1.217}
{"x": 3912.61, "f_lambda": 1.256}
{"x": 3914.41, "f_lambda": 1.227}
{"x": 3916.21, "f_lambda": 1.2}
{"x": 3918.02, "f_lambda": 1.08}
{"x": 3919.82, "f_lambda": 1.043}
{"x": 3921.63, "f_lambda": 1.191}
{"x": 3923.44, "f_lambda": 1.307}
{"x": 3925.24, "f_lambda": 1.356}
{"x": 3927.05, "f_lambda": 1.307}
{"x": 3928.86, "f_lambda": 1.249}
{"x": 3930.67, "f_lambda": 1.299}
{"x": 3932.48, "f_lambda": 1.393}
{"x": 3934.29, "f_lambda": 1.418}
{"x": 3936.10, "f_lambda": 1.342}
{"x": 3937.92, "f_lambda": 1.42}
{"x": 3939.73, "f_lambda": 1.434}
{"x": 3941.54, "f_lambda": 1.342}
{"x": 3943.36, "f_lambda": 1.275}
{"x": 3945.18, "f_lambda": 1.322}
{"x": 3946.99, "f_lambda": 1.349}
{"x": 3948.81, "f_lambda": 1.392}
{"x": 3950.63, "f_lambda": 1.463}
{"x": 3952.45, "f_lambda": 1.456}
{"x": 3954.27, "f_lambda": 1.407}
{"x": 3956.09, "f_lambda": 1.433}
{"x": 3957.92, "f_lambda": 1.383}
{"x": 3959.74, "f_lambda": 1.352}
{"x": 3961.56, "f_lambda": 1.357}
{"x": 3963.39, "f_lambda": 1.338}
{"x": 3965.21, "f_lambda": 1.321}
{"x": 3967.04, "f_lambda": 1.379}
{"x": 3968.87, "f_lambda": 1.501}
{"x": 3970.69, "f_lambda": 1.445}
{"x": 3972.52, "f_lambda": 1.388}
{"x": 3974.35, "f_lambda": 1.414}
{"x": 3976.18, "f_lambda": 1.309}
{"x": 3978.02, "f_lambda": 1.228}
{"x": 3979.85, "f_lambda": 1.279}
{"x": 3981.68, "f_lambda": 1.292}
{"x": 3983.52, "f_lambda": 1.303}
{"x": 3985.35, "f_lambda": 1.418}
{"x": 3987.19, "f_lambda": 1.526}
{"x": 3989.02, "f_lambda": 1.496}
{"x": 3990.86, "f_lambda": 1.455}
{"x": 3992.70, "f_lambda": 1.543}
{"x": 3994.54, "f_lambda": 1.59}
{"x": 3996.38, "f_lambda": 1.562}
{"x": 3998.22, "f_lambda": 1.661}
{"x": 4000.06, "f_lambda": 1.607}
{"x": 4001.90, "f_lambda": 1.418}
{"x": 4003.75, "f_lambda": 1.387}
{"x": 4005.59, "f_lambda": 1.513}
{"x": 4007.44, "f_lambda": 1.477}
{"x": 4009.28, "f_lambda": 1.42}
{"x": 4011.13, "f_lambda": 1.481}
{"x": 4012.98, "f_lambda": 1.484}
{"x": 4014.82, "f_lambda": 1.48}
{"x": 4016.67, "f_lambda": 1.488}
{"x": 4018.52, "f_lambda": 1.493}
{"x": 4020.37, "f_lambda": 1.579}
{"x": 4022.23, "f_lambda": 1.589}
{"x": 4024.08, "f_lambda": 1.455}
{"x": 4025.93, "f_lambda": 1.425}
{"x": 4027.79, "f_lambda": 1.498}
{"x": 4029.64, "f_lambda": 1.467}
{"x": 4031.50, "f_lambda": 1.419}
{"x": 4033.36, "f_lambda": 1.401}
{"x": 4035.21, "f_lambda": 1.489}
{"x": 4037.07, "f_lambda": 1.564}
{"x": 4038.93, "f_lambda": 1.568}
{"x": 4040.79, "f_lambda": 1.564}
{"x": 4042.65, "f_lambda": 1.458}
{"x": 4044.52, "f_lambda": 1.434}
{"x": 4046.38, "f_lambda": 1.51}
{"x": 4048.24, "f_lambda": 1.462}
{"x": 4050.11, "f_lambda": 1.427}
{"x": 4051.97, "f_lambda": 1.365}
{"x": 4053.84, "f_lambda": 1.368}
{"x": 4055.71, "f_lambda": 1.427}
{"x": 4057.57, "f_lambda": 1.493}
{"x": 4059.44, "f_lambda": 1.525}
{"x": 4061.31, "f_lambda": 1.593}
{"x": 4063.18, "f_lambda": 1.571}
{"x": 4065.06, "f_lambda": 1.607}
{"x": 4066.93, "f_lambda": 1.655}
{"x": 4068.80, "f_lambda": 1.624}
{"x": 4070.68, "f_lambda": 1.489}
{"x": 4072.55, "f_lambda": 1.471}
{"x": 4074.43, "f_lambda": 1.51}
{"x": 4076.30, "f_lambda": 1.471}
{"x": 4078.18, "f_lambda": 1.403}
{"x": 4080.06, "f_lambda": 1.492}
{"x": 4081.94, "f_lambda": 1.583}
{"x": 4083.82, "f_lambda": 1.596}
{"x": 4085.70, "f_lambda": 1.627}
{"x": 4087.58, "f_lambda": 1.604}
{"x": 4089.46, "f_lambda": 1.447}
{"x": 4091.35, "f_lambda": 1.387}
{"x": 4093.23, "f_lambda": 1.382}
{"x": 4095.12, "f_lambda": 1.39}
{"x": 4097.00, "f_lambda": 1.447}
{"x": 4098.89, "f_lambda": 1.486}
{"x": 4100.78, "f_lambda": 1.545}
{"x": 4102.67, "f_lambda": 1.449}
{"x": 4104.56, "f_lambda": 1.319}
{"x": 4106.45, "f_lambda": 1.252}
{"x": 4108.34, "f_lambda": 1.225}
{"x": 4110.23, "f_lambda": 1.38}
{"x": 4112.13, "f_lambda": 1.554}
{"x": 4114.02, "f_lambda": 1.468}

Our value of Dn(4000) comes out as 1.39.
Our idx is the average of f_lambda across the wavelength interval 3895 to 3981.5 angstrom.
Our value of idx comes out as 1.28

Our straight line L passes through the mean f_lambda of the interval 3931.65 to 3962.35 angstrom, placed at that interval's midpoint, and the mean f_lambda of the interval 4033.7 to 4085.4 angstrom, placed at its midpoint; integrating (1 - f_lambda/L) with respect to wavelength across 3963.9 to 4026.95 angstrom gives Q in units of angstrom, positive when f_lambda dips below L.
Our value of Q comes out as -0.6 angstrom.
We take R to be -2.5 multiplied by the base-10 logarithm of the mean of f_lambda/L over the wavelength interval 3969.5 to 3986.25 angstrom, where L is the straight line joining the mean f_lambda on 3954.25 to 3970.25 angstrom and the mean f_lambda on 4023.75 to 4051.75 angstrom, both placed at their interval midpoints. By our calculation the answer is 0.05 mag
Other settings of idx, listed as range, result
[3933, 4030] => 1.43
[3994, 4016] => 1.51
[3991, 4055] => 1.49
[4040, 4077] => 1.5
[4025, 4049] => 1.48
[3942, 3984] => 1.36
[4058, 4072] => 1.57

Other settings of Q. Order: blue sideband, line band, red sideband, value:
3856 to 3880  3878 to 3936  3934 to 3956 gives 3.6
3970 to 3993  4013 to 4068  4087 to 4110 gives -3.9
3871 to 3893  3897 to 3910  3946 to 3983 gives 1.1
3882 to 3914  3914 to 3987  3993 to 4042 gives -3.6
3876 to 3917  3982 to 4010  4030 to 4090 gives -2.9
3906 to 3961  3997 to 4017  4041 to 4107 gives -1.4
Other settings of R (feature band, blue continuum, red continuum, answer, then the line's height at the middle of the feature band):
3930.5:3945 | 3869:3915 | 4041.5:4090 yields -0.13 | 1.22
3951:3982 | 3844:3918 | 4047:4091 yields -0.08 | 1.27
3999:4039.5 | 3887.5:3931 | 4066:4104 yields -0.09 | 1.37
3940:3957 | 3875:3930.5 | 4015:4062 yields -0.11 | 1.25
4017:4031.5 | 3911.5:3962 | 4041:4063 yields -0.05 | 1.43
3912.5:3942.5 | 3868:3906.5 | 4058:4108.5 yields -0.09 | 1.19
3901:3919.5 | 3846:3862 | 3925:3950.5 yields 0.06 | 1.22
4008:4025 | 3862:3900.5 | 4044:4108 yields -0.10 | 1.36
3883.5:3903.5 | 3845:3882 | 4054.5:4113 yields 0.03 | 1.1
